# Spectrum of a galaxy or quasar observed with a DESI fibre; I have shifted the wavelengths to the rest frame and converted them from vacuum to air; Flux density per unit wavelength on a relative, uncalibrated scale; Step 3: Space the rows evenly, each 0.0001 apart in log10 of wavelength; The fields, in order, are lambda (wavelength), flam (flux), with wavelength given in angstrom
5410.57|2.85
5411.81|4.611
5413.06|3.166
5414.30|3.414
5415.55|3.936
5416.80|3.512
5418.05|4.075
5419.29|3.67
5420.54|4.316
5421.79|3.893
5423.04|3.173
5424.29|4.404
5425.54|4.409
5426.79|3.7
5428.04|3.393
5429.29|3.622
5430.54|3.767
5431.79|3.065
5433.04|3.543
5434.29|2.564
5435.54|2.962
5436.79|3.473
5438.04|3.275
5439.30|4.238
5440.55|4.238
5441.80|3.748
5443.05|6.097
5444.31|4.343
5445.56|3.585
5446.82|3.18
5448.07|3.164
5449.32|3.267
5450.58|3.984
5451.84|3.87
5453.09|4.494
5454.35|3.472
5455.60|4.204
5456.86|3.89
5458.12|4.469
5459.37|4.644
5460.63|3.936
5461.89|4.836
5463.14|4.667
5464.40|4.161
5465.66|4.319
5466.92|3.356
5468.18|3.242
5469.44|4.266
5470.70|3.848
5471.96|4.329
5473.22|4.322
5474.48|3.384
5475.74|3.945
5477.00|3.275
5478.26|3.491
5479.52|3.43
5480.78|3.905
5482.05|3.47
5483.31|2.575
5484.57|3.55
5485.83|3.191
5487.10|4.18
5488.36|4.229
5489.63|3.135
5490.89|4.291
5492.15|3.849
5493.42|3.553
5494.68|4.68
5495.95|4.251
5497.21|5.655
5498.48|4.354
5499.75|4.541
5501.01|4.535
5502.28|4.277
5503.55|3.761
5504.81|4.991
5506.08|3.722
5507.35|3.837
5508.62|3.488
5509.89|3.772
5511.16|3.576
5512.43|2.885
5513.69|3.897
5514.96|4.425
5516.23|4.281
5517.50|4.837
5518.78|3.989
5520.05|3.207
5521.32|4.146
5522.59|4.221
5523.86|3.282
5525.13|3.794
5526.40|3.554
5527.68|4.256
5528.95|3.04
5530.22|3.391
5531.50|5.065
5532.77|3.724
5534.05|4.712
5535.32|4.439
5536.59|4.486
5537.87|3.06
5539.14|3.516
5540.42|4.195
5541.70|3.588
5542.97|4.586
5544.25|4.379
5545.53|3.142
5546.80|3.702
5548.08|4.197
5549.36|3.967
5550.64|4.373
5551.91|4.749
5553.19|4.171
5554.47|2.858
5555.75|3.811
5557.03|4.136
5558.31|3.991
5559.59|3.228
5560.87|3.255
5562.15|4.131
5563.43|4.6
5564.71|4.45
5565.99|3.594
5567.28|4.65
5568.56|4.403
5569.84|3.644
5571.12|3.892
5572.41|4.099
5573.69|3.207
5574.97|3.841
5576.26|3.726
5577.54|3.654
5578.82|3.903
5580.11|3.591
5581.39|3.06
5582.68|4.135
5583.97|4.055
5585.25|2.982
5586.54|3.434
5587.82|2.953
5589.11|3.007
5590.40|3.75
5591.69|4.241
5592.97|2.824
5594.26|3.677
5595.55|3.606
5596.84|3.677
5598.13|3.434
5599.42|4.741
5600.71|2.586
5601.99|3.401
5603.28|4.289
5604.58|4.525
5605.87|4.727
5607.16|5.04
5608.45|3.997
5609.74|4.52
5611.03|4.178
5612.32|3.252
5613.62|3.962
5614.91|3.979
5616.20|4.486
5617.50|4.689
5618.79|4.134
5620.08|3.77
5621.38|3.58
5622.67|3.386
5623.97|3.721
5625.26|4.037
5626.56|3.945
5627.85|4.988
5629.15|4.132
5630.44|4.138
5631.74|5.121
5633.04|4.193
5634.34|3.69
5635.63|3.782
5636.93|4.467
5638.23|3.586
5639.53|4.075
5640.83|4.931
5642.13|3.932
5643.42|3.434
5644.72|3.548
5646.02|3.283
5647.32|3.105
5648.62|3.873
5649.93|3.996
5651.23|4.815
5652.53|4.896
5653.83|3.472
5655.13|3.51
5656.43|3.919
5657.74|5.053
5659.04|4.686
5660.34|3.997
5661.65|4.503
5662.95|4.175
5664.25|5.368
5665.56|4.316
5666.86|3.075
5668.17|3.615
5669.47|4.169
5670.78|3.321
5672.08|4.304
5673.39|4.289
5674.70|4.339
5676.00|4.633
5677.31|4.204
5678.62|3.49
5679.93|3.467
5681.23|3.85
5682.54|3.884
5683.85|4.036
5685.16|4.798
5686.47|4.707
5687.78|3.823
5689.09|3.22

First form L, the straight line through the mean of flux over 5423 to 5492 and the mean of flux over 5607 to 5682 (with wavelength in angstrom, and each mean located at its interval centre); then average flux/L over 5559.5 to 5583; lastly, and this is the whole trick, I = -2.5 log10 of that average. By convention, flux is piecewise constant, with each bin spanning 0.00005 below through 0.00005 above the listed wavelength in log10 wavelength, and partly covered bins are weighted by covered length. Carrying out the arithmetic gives 0.03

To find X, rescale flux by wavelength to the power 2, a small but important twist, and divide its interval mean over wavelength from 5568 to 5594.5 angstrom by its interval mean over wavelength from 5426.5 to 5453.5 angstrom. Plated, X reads 1.0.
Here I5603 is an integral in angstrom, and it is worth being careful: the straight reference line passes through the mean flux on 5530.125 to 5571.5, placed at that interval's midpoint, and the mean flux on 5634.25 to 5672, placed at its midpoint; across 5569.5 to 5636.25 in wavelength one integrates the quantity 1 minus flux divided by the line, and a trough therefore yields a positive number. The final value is 2.4 angstrom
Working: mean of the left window 4.01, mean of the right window 4.03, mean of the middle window 3.87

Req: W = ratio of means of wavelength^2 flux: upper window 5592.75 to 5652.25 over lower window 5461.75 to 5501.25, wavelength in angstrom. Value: 1.07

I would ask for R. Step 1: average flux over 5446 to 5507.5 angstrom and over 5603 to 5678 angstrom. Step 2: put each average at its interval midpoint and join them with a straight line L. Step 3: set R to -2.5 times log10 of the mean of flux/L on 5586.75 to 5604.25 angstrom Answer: 0.145 mag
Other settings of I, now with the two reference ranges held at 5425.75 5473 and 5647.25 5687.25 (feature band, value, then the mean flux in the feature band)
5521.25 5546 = 0.01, 3.93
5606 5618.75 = -0.05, 4.25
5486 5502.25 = -0.08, 4.24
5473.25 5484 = 0.13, 3.49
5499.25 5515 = 0.00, 3.96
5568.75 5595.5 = 0.12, 3.6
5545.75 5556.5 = 0.01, 3.95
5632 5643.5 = 0.01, 4.08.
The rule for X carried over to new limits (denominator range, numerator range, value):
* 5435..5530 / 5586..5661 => 1.06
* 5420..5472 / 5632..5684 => 1.12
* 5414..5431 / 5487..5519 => 1.11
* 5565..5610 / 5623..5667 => 1.11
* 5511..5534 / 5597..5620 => 1.09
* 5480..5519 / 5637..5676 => 1.08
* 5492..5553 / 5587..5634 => 1.01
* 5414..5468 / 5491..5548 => 1.07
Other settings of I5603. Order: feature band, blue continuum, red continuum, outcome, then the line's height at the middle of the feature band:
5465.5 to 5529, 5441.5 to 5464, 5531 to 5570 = 2.8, 4.07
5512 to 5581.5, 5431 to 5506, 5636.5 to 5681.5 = 1.0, 3.97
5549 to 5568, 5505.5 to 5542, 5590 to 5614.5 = -0.5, 3.9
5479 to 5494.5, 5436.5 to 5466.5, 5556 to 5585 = 1.4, 4.01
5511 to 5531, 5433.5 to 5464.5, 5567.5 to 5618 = 0.4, 3.89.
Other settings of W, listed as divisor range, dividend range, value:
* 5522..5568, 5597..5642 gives 1.06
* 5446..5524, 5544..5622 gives 1.02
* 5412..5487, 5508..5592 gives 1.05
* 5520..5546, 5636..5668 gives 1.09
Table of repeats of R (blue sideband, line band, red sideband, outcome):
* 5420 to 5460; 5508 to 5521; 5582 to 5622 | -0.001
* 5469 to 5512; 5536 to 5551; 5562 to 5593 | -0.026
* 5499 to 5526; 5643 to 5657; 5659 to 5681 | 0.074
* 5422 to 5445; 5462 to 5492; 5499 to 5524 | 0.033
